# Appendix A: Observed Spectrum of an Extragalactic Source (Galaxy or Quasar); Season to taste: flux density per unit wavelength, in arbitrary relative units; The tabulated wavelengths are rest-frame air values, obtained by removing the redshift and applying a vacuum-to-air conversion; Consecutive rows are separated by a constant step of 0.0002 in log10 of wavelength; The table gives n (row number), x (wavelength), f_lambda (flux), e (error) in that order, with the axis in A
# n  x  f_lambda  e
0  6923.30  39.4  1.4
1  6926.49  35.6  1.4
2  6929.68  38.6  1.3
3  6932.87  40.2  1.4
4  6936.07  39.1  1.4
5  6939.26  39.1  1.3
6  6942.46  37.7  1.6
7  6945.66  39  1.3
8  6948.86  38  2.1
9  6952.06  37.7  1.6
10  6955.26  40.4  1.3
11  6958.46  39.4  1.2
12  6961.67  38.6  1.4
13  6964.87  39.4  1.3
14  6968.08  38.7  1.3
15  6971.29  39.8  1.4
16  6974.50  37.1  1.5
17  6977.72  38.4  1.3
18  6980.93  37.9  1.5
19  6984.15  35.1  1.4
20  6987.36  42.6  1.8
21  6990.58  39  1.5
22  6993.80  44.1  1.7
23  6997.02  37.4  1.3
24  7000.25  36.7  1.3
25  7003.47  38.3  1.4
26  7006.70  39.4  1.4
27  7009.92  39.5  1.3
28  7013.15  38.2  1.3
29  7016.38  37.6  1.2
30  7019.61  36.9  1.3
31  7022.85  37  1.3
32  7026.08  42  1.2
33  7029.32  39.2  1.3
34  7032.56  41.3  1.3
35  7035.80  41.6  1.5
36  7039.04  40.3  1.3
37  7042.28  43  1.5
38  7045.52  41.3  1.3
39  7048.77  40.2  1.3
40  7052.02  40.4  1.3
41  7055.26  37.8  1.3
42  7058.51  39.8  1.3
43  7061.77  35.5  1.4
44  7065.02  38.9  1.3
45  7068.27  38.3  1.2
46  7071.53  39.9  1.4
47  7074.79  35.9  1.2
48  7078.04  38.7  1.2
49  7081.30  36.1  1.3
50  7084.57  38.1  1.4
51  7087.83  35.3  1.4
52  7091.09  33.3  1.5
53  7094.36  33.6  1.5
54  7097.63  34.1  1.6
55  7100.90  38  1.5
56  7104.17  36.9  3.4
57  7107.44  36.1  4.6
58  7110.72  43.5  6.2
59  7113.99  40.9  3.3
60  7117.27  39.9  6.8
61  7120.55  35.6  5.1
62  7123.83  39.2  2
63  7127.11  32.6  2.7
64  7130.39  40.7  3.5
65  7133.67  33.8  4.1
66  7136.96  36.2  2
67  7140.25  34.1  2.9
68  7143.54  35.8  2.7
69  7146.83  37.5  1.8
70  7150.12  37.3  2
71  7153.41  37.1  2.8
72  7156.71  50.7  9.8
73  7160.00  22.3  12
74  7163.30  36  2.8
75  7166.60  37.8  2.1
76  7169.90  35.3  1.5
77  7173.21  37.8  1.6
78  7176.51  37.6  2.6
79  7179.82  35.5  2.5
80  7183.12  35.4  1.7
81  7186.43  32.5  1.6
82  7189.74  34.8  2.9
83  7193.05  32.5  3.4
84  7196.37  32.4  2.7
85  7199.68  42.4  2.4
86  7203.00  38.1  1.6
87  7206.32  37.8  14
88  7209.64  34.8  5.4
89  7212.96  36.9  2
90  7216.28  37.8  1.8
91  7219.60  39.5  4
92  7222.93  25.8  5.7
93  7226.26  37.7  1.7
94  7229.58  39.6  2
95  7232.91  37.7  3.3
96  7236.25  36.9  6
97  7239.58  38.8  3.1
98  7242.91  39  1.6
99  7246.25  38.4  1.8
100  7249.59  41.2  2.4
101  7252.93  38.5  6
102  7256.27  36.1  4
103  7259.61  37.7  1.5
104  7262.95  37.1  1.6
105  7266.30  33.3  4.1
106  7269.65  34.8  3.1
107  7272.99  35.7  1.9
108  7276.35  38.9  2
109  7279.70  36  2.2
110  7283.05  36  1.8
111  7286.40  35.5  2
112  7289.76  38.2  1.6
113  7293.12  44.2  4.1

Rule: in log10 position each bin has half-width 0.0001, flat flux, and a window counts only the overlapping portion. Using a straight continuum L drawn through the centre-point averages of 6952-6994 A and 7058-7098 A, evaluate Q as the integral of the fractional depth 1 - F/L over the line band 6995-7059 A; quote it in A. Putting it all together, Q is -2.7 A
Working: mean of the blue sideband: 39.1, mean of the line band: 39.4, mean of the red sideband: 36.7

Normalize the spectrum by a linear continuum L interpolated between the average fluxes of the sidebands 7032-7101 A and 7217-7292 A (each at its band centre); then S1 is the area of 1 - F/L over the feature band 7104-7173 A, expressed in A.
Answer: 1.1 A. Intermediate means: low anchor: 38.2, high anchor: 37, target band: 37.1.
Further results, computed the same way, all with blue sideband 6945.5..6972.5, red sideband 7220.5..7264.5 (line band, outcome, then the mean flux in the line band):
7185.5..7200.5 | 1.19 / 34.6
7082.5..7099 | 1.42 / 34.9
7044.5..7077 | -0.30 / 38.8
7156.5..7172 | 1.08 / 35.1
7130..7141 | 0.61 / 35.9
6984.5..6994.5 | -0.52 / 40.9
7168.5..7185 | 0.62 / 36.3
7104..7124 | -0.48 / 39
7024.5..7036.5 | -0.75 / 41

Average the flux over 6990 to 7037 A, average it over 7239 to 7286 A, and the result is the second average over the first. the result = 0.9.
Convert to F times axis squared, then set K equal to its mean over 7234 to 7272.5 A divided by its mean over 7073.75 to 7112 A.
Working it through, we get 1.1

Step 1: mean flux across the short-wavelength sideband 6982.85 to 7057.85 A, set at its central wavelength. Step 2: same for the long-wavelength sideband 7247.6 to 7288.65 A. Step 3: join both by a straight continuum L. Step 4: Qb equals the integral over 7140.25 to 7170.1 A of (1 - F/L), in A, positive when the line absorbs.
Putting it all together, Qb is 1.2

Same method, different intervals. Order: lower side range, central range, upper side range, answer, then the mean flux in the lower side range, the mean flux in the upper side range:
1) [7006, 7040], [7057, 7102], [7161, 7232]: 1.7 A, 39.3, 36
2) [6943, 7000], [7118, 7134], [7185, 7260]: 0.4 A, 38.9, 36.8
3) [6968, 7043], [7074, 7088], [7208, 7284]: 0.5 A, 39.2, 36.9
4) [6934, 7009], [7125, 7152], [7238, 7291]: 1.3 A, 38.8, 37.2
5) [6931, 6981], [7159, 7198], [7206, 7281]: 3.1 A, 38.8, 36.9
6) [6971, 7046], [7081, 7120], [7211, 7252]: 1.4 A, 39.3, 37.4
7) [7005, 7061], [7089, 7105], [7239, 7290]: 1.6 A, 39.7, 37.1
